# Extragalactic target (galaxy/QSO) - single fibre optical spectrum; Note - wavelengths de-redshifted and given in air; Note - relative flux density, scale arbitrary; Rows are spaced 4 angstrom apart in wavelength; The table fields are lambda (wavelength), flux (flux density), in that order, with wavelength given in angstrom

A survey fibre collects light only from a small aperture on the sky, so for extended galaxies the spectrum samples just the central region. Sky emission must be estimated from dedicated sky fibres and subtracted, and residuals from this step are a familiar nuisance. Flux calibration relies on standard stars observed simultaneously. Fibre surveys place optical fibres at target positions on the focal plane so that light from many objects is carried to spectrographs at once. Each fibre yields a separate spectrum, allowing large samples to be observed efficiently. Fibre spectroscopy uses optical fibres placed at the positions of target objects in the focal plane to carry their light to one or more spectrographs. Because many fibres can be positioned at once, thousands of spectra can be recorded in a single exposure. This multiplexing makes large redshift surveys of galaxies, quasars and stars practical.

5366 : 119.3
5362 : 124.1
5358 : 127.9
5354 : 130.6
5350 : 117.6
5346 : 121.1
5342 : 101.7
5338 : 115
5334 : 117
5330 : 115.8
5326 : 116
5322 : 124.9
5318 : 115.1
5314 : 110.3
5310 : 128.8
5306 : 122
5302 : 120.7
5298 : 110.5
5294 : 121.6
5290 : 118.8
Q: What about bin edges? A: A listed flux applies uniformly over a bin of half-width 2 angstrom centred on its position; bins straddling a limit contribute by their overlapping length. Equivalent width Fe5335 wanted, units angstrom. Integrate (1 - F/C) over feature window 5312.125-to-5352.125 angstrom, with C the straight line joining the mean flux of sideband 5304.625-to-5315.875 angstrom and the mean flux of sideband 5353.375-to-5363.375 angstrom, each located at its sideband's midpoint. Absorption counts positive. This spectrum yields 2.6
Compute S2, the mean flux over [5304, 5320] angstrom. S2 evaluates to 119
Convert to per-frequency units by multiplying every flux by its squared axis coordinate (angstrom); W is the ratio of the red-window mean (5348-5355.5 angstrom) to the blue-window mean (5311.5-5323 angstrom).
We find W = 1.07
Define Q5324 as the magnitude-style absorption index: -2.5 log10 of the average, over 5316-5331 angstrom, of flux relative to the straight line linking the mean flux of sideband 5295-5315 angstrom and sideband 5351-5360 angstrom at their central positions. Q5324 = 0.04 mag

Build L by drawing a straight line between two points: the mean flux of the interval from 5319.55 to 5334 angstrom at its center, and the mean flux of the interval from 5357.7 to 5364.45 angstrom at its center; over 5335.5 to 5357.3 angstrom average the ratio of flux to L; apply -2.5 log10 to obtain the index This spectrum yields 0.04 mag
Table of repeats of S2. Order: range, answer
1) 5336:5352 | 114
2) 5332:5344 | 111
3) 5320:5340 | 118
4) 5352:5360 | 129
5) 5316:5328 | 119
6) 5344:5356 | 123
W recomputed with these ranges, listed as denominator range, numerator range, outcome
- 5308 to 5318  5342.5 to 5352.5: 1.00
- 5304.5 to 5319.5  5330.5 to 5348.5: 0.97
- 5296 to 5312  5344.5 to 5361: 1.05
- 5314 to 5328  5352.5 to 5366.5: 1.09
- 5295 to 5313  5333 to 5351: 0.97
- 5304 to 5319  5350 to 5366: 1.07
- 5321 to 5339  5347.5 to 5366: 1.07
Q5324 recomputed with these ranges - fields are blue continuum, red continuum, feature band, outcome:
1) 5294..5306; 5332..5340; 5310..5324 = -0.015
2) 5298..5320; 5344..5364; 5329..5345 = 0.087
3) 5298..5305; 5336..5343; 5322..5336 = -0.055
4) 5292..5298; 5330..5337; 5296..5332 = -0.010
